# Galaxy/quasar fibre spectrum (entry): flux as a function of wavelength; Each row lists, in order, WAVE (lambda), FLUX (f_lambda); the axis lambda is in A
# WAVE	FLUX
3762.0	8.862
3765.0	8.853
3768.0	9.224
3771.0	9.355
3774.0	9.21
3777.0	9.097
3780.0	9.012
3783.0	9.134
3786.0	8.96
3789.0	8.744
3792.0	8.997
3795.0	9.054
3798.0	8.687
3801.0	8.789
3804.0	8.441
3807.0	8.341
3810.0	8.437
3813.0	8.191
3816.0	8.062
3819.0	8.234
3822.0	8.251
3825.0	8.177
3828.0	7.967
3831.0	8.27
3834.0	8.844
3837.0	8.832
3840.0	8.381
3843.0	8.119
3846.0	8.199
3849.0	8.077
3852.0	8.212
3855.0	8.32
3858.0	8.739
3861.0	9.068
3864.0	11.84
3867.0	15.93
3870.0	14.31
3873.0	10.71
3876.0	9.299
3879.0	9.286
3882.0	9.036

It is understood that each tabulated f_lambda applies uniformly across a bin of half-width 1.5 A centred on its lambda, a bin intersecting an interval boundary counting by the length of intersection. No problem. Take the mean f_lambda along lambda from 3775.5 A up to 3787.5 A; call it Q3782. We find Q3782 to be 9.05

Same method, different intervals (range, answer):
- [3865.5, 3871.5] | 15.1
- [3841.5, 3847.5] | 8.16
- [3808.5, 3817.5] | 8.23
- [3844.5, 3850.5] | 8.14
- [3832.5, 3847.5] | 8.47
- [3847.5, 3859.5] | 8.34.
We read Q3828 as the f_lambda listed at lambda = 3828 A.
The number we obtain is 7.967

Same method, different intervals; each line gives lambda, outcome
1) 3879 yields 9.286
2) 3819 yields 8.234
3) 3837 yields 8.832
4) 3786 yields 8.96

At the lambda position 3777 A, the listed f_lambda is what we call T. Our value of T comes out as 9.097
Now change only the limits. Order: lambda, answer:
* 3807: 8.341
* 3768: 9.224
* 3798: 8.687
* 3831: 8.27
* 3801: 8.789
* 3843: 8.119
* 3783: 9.134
